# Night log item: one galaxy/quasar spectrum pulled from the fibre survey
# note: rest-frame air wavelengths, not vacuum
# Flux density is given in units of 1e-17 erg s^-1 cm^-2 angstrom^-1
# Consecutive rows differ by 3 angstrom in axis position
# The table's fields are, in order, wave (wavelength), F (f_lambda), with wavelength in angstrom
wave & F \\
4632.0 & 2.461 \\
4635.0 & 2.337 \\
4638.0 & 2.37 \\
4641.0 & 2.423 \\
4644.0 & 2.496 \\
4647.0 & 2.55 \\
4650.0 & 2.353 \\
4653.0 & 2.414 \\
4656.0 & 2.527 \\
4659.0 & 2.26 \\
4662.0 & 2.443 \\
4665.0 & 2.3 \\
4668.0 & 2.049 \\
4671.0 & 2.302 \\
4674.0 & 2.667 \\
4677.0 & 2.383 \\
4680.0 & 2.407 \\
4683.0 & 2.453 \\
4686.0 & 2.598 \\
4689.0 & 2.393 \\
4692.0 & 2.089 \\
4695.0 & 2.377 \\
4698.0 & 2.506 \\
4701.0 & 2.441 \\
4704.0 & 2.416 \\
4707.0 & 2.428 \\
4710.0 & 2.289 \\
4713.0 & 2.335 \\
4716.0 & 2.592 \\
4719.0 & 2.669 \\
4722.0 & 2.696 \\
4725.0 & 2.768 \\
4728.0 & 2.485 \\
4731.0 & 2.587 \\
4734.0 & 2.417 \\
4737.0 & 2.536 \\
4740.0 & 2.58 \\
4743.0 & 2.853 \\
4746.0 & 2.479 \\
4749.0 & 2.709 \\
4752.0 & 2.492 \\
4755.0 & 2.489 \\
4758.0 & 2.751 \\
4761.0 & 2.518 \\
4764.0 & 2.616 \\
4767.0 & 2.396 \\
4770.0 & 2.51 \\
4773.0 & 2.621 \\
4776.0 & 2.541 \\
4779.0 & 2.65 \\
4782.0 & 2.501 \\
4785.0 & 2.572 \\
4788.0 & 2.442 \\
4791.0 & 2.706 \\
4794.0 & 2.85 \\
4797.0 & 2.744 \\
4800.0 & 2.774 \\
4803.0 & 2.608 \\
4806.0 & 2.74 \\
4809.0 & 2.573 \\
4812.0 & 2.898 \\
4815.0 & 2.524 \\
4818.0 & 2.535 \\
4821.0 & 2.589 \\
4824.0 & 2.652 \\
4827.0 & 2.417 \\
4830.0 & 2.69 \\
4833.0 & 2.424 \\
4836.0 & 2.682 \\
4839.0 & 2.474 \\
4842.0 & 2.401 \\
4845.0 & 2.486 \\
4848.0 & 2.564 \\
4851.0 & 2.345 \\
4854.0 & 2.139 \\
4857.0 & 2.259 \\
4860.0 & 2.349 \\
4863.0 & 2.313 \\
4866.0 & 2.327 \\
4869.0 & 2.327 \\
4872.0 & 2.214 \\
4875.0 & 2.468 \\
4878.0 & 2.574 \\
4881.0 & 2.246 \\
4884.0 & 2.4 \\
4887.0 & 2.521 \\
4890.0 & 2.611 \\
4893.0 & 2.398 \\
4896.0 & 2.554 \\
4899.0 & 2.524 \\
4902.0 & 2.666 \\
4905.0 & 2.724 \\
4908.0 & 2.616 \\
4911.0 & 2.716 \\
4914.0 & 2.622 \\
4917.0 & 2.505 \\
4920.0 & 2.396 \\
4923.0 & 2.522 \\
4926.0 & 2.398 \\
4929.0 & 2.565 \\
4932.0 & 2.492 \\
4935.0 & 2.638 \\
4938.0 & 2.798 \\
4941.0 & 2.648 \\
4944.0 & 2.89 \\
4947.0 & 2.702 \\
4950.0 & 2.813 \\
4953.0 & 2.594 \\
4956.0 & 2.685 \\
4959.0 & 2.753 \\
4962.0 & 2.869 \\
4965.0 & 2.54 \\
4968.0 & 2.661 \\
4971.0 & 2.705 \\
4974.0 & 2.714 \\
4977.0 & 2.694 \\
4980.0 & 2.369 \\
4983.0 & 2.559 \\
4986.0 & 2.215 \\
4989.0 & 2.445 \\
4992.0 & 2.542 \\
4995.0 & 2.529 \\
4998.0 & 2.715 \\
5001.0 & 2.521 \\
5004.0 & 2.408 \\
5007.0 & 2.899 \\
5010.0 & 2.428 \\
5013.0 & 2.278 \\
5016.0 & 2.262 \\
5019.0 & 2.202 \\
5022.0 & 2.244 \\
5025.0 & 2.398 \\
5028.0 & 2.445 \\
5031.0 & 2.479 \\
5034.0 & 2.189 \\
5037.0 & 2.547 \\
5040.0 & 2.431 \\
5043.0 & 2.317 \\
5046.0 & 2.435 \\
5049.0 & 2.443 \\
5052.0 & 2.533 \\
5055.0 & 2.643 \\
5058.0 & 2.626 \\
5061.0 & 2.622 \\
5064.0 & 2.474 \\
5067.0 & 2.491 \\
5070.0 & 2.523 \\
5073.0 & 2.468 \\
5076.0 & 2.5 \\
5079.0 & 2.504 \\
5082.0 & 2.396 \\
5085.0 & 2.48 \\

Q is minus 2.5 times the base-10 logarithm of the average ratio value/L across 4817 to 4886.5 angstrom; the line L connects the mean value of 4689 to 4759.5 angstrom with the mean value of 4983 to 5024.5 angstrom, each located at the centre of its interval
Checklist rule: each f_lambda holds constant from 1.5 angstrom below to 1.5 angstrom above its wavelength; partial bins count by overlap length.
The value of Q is 0.02 mag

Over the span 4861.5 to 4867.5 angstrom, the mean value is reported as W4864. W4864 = 2.32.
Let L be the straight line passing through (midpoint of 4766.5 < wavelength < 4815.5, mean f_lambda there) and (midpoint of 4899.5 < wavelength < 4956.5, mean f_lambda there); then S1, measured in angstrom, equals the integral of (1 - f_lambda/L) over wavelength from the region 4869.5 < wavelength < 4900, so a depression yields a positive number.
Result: 2.1 angstrom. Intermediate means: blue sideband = 2.63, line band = 2.45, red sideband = 2.63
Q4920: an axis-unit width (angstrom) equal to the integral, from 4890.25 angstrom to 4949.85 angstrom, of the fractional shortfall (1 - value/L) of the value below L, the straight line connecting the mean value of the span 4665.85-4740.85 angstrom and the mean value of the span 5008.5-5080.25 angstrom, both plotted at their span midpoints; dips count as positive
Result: -3.9 angstrom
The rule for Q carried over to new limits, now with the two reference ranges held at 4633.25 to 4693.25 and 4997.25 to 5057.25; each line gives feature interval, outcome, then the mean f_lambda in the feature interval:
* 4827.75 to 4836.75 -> -0.07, 2.58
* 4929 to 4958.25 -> -0.11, 2.69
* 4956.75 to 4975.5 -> -0.12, 2.71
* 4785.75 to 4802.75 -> -0.12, 2.69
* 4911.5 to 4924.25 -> -0.04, 2.53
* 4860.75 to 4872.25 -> 0.05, 2.31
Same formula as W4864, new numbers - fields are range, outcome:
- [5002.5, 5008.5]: 2.65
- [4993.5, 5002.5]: 2.59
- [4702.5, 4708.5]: 2.42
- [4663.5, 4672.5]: 2.22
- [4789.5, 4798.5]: 2.77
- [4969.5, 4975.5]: 2.71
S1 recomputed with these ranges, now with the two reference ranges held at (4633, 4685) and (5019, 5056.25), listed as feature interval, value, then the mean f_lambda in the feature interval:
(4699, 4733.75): -1.6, 2.51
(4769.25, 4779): -0.7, 2.58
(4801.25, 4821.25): -2.0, 2.64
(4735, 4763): -2.3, 2.6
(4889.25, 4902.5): -0.7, 2.54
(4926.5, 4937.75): -0.8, 2.58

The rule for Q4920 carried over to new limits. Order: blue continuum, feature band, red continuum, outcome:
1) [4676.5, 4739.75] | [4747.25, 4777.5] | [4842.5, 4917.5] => -1.2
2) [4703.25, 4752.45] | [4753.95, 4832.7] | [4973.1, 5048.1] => -2.5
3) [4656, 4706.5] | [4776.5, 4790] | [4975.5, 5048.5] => -0.8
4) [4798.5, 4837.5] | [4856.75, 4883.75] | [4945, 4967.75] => 3.1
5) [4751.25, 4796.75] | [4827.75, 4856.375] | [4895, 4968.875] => 1.6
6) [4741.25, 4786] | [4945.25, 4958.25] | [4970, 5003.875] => -0.8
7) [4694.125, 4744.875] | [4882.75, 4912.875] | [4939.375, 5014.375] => 0.1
